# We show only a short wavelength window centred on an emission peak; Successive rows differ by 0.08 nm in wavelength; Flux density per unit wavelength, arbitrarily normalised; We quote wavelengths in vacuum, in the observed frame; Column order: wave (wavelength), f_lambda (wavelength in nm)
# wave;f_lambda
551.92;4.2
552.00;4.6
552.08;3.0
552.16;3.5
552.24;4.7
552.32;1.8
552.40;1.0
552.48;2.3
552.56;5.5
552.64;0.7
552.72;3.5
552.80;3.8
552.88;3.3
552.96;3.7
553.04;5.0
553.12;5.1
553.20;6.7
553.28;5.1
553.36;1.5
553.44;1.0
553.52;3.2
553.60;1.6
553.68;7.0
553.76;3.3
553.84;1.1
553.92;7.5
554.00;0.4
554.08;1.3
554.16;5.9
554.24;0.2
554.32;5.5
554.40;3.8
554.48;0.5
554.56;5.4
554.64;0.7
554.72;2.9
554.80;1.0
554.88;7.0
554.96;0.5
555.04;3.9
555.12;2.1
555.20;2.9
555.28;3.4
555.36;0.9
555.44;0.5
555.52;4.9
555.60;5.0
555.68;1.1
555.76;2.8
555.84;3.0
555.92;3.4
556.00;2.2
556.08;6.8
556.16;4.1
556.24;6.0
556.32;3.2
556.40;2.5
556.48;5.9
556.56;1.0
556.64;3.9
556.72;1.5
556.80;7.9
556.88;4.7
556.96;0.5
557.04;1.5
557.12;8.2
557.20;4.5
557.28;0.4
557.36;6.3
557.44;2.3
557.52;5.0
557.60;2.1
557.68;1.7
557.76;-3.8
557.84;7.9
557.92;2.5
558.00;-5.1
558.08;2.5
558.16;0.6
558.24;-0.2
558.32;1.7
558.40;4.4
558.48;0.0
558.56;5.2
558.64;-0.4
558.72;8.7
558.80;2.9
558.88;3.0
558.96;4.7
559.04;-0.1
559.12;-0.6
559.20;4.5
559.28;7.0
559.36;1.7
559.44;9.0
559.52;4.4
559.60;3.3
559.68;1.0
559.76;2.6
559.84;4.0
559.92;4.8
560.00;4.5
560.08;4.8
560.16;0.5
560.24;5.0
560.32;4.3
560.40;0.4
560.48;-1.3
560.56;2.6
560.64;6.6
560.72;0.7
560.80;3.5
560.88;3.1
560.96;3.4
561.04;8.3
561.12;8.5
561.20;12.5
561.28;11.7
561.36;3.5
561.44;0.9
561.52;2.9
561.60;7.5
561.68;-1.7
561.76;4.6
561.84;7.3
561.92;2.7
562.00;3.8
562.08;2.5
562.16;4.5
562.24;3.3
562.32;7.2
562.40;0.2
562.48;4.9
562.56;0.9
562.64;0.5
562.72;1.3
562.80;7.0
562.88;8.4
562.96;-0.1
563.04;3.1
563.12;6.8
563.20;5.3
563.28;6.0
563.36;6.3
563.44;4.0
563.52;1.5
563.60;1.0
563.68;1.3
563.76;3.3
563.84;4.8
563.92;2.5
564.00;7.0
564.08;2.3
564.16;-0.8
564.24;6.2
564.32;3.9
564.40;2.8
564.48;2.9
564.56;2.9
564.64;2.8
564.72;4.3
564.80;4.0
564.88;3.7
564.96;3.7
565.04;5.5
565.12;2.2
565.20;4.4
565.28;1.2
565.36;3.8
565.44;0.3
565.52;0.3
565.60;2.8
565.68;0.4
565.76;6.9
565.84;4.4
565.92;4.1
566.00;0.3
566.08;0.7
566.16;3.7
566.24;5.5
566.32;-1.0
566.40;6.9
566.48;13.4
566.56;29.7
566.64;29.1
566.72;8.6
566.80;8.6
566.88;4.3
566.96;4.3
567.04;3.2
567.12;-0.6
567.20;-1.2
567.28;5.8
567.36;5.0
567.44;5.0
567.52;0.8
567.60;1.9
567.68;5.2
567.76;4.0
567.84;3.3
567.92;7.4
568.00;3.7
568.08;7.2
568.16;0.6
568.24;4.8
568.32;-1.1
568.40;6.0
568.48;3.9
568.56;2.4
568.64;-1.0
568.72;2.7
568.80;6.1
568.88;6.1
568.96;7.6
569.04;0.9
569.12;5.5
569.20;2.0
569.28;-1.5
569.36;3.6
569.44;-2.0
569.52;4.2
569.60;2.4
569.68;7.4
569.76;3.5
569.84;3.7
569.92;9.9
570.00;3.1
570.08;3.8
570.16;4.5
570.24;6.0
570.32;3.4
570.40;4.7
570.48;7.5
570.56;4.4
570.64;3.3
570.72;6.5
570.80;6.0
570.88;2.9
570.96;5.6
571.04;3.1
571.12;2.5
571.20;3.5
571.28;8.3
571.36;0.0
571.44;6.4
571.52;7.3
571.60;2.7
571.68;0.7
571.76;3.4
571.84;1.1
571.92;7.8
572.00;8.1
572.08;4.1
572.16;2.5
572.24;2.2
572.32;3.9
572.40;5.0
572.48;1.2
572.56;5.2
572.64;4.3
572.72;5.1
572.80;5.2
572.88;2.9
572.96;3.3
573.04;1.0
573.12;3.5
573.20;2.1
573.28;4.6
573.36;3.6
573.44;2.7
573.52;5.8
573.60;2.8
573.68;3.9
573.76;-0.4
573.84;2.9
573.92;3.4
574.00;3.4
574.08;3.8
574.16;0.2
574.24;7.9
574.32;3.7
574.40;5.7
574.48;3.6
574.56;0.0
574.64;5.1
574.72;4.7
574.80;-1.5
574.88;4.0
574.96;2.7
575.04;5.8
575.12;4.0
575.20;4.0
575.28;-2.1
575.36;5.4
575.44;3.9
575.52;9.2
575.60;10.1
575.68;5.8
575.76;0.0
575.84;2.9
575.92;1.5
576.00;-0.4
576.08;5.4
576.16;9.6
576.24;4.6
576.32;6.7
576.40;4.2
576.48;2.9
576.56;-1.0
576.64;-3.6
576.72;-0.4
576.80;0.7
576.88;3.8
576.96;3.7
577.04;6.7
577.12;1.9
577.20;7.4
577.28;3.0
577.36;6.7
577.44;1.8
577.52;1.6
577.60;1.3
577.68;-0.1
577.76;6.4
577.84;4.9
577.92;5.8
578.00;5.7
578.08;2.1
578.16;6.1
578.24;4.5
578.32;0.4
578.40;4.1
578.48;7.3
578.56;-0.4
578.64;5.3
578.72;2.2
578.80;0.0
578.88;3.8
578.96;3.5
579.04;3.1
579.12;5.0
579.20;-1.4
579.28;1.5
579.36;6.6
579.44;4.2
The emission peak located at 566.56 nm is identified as [O III] 5007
